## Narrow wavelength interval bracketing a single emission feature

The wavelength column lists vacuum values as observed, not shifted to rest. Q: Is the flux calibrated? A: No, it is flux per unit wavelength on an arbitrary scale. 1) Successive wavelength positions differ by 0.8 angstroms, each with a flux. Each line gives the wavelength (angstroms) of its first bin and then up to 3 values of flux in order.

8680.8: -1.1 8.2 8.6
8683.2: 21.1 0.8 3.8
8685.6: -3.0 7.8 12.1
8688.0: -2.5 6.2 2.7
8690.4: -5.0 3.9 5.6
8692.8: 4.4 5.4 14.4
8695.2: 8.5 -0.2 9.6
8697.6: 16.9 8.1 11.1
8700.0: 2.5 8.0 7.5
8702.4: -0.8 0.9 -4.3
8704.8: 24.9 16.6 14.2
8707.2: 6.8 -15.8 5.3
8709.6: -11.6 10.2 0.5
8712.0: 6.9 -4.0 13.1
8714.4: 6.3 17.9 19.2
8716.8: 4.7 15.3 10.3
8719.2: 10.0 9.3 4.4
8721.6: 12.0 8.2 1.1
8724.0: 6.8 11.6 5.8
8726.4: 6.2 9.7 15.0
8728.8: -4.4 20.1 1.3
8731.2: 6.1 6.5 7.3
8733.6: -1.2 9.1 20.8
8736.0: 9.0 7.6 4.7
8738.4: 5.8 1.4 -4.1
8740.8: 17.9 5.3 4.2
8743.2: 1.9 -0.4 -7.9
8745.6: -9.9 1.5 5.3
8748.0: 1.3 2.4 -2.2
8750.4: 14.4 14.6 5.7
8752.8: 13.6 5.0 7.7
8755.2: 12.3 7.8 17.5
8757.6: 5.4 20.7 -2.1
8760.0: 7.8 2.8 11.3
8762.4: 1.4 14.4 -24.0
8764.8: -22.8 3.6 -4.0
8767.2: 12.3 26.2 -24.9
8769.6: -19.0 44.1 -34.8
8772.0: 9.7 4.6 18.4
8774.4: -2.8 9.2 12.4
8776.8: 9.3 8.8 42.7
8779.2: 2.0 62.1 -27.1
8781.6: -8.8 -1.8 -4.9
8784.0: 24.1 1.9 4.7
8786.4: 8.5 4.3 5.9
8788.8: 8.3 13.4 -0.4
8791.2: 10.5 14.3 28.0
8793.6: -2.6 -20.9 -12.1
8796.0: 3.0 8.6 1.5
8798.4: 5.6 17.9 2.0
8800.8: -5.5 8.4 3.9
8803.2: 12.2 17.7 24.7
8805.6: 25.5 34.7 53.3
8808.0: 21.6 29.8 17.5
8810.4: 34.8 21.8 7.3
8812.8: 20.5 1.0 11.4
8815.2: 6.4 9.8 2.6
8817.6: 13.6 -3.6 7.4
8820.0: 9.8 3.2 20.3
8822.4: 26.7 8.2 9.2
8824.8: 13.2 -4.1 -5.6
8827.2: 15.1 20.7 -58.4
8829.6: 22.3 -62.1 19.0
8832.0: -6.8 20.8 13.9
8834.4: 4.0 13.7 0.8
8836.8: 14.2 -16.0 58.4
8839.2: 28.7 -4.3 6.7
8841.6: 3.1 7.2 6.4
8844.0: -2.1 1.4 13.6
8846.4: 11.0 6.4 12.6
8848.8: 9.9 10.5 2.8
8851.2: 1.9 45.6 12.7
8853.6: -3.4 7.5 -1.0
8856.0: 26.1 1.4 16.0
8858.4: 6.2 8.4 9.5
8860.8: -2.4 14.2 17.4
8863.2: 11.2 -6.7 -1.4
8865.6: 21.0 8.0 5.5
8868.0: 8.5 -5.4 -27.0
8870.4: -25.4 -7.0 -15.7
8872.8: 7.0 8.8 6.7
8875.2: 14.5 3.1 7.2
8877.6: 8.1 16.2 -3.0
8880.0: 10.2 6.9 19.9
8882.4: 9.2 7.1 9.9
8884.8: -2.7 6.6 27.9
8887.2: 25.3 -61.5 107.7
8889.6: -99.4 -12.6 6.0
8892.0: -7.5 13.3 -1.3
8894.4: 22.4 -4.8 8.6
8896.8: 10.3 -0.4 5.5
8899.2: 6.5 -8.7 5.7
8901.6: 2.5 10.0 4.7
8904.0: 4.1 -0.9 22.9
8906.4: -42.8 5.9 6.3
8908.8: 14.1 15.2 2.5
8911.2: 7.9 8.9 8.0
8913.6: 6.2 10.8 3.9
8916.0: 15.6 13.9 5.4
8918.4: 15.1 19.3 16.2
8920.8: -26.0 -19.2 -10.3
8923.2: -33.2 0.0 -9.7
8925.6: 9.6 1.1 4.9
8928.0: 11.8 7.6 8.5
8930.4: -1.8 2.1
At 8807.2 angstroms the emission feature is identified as Hbeta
